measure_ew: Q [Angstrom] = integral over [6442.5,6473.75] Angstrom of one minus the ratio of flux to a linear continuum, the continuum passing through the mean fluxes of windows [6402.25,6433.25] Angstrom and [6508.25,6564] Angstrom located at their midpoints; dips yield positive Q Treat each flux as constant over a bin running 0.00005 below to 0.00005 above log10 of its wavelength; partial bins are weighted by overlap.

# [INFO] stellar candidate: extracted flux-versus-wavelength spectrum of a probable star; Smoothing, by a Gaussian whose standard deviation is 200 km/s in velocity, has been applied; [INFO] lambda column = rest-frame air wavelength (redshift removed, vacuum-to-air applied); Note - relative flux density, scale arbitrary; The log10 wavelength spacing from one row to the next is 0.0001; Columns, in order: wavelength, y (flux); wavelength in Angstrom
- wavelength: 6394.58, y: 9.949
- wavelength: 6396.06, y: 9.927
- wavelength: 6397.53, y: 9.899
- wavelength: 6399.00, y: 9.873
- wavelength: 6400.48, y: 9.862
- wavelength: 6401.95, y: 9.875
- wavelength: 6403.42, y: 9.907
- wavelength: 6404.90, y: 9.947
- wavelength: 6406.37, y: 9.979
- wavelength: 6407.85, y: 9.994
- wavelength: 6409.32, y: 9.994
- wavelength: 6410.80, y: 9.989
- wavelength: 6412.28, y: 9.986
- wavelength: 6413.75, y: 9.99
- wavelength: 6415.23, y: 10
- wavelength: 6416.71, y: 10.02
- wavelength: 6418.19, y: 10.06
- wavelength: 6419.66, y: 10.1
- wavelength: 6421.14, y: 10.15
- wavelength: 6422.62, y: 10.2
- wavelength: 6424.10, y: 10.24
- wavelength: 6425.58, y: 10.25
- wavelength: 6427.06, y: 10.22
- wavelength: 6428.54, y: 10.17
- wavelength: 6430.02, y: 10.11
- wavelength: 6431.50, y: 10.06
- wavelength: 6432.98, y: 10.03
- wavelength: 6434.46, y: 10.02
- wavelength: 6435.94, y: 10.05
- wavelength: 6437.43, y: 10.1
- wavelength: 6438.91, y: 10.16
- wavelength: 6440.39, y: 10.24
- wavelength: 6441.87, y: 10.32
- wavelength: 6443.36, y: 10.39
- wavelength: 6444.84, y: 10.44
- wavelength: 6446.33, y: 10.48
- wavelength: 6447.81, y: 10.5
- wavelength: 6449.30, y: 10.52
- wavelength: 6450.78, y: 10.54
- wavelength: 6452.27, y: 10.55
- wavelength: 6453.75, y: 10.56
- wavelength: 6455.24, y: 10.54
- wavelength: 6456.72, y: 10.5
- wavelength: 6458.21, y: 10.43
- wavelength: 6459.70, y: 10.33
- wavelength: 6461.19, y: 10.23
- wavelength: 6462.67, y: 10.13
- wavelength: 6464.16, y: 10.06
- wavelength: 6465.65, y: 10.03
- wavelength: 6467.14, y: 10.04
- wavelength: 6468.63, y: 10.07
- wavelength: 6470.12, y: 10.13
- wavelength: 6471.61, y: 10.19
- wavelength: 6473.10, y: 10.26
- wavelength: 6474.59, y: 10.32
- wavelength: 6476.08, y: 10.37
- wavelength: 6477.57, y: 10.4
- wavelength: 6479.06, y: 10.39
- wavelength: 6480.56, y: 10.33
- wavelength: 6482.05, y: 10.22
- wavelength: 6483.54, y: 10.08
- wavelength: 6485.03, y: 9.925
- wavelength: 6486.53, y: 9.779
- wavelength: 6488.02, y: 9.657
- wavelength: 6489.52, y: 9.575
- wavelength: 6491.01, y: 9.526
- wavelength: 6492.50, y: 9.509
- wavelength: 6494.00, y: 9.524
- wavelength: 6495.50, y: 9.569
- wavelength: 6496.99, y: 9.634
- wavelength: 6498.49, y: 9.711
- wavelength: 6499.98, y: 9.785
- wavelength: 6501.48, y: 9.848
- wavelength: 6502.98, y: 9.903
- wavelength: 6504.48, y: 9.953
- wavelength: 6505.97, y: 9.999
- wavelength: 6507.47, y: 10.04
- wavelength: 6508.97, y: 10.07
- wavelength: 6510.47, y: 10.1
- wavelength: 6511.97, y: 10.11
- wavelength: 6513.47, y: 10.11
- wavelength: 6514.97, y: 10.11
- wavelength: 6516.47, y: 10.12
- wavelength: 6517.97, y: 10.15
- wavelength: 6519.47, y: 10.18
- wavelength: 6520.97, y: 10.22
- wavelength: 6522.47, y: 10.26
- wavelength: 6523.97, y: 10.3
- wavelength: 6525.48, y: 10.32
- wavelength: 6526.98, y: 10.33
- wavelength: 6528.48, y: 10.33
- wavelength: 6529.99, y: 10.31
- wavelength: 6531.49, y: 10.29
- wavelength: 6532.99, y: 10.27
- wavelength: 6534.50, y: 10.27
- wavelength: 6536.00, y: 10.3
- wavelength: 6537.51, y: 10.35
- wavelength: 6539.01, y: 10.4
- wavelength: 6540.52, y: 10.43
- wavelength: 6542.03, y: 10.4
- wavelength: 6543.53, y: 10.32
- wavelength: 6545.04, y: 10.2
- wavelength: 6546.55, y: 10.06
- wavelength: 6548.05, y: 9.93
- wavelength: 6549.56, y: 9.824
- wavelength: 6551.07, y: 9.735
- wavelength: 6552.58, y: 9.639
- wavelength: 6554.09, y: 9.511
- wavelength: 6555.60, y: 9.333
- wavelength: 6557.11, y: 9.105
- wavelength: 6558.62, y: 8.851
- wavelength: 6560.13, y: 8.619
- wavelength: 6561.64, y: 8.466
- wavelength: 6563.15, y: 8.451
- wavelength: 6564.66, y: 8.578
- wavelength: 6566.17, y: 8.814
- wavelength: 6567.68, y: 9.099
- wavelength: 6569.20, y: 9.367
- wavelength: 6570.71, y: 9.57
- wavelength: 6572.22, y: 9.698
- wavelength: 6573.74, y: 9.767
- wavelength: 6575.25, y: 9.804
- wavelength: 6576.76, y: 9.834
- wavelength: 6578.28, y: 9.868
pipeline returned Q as -1.0 Angstrom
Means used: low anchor 10.1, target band 10.3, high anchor 9.94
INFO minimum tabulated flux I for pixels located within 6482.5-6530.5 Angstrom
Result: 9.509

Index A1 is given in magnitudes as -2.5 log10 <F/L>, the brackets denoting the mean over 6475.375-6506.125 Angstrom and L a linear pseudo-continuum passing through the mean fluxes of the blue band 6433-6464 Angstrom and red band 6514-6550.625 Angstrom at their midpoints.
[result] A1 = 0.04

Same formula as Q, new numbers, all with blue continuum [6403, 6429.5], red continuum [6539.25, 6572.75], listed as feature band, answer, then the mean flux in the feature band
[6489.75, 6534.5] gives -1.7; 10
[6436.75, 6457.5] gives -1.0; 10.4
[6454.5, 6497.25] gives -1.1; 10.1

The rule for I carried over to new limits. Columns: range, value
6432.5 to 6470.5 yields 10.02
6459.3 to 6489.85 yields 9.575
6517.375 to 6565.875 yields 8.451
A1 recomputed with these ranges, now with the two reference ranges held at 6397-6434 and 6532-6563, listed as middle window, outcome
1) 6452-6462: -0.053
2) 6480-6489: -0.009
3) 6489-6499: 0.034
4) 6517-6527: -0.045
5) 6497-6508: -0.001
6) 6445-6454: -0.058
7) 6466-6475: -0.024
